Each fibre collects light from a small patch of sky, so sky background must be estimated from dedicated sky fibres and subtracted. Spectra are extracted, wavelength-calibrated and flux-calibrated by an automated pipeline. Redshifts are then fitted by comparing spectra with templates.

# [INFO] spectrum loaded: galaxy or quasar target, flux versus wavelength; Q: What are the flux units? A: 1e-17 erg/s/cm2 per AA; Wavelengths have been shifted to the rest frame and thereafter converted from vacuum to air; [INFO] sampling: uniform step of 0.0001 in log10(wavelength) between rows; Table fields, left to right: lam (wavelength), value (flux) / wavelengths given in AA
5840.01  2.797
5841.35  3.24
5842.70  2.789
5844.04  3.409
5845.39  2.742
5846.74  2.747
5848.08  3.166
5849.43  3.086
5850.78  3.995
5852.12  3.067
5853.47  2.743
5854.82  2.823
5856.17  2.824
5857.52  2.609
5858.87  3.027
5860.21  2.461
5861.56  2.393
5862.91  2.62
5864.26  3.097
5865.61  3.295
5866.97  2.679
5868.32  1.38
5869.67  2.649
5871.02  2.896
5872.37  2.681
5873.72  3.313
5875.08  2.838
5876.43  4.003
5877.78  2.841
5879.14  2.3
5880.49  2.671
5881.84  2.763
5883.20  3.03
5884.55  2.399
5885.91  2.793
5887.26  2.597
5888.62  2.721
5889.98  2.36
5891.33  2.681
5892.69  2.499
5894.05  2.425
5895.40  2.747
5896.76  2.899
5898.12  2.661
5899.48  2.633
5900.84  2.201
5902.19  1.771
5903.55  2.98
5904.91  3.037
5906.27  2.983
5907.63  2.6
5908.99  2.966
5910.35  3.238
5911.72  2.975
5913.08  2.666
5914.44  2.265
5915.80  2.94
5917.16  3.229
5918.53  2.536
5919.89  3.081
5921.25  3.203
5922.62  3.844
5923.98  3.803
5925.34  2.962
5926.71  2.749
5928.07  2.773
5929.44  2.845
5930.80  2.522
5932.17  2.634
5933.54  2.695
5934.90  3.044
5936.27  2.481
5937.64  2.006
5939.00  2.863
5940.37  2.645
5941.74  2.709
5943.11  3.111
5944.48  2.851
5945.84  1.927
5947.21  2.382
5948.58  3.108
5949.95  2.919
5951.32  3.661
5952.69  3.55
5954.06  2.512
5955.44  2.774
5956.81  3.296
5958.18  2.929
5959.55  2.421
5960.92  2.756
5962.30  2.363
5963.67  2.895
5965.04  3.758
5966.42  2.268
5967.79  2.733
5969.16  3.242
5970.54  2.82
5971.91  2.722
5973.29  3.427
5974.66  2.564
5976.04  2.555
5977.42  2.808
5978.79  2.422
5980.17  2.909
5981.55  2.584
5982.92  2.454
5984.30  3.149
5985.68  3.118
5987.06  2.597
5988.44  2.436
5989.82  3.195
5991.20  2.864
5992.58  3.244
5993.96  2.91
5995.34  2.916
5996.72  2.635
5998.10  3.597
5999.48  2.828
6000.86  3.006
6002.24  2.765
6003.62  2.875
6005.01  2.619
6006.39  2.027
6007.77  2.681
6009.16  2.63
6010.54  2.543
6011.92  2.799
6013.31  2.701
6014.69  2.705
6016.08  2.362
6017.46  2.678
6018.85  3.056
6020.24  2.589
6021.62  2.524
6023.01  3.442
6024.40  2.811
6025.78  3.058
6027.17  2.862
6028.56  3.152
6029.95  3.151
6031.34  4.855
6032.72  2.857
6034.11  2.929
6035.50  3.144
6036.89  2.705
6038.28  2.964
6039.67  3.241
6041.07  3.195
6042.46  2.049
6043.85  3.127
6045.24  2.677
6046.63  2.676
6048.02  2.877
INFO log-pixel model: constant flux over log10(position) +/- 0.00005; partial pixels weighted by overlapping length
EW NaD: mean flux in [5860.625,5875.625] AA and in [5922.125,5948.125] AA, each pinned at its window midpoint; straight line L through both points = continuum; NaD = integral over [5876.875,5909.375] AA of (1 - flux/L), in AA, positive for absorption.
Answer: 0.9 AA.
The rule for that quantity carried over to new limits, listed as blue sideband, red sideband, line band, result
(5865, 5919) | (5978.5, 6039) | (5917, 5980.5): -1.3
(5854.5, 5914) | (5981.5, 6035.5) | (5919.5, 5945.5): -0.8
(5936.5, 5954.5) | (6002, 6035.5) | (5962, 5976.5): -0.3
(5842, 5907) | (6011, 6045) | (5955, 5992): 0.9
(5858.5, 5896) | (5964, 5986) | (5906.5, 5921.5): -0.6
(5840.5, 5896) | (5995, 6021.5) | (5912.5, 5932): -1.2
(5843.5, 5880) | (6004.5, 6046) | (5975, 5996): 0.5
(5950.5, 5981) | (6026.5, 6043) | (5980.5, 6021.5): 3.0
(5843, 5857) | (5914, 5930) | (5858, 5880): 1.9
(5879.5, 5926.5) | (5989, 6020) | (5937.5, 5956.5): -0.2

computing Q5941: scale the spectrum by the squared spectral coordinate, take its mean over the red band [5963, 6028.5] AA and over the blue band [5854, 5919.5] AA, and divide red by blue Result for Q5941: 1.07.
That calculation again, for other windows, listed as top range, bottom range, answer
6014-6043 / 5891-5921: 1.13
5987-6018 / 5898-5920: 1.04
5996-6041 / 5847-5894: 1.09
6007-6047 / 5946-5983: 1.04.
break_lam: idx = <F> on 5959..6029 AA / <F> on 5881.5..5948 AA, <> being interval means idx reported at 1.0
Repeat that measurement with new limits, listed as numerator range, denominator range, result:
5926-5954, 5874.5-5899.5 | 1.01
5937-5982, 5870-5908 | 1.03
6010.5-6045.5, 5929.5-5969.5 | 1.05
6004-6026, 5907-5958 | 0.94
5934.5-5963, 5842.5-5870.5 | 0.98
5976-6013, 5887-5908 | 1.07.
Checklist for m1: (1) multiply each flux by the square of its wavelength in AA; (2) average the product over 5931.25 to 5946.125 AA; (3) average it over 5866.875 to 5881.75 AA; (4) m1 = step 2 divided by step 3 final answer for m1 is 0.98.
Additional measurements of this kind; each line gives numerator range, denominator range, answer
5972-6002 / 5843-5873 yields 1.06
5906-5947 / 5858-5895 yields 1.06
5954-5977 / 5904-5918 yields 1.00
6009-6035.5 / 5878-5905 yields 1.18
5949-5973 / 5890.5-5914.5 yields 1.11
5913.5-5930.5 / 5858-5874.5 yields 1.13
